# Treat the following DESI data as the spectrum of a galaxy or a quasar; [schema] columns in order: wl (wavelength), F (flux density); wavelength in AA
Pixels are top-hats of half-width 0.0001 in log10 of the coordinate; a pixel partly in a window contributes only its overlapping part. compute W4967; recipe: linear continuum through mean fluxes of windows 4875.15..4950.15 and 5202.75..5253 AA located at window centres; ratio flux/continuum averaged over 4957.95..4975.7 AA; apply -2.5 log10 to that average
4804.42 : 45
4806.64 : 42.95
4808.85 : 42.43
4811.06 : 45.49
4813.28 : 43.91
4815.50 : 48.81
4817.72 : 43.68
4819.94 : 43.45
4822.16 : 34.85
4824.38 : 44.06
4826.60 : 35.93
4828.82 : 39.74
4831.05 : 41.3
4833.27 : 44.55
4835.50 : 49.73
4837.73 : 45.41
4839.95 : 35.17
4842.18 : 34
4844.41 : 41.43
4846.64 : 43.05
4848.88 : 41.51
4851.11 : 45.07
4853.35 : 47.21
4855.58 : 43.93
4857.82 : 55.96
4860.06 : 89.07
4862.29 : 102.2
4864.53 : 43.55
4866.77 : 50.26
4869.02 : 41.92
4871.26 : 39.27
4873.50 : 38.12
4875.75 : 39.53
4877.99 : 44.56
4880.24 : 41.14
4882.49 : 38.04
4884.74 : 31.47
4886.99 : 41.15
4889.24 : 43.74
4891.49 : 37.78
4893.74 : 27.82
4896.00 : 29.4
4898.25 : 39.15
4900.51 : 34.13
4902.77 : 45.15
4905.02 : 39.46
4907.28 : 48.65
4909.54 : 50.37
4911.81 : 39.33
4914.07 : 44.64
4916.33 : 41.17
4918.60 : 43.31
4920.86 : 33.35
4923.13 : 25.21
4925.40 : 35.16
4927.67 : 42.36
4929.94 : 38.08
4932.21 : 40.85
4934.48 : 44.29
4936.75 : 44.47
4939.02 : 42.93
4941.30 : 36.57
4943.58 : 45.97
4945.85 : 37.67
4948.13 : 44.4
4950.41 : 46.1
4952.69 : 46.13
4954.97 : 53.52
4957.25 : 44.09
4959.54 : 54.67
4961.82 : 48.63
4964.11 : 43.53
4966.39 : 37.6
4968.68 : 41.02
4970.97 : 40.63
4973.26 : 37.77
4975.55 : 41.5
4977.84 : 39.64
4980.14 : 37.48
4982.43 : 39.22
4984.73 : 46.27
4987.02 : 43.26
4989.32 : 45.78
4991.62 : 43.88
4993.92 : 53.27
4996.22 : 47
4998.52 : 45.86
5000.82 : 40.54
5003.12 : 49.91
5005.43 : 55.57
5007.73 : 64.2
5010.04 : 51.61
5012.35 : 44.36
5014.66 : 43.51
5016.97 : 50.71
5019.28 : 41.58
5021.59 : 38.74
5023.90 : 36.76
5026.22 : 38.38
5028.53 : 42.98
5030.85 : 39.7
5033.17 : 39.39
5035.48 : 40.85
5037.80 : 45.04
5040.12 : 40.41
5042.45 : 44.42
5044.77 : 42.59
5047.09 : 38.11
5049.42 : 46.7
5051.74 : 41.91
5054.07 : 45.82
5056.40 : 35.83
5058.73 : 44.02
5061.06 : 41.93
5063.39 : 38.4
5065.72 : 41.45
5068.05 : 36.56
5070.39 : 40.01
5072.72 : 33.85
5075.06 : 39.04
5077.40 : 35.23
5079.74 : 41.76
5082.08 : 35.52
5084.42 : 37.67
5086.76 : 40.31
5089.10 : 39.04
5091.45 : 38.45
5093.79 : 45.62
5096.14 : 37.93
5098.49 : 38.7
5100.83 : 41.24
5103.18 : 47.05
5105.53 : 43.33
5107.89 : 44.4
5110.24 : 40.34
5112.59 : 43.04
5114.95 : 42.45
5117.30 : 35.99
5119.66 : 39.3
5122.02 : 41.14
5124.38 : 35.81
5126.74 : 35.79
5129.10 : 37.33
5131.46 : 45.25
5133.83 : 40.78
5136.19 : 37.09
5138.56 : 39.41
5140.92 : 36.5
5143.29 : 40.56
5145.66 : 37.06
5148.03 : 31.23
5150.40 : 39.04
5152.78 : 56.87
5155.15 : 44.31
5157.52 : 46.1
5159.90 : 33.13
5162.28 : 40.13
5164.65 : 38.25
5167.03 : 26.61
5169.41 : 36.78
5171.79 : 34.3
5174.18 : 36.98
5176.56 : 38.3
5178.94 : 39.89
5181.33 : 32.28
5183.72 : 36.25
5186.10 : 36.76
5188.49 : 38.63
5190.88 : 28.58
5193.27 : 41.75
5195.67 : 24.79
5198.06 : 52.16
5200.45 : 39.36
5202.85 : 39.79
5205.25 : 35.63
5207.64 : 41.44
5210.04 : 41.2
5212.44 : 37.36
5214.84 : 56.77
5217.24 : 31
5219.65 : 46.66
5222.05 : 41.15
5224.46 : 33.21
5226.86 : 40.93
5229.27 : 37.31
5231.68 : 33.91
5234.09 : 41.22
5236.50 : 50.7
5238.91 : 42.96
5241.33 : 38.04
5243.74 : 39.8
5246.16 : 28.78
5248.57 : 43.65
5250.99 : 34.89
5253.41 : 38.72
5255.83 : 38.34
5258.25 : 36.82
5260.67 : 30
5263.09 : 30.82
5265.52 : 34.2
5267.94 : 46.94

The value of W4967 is -0.09 mag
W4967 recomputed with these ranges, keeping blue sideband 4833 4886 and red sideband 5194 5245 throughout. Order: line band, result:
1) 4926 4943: 0.106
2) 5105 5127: 0.051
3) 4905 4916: 0.030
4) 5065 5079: 0.143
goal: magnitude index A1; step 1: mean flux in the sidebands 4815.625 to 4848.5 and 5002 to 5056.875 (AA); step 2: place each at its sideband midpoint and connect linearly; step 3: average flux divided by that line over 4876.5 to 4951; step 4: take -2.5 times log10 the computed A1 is 0.07 mag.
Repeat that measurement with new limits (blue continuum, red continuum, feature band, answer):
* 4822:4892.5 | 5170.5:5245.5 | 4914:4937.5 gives 0.131 mag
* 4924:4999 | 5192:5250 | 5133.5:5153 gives 0.054 mag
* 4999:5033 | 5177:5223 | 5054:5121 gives 0.075 mag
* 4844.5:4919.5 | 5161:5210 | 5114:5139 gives -0.015 mag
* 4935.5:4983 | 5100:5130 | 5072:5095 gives 0.064 mag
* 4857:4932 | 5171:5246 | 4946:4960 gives -0.111 mag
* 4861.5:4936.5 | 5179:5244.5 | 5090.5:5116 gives -0.055 mag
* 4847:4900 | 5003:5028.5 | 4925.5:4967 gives 0.053 mag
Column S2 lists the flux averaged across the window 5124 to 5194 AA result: 38.1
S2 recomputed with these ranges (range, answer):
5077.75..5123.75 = 40.5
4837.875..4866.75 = 51.6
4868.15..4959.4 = 40.7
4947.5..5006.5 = 44.9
